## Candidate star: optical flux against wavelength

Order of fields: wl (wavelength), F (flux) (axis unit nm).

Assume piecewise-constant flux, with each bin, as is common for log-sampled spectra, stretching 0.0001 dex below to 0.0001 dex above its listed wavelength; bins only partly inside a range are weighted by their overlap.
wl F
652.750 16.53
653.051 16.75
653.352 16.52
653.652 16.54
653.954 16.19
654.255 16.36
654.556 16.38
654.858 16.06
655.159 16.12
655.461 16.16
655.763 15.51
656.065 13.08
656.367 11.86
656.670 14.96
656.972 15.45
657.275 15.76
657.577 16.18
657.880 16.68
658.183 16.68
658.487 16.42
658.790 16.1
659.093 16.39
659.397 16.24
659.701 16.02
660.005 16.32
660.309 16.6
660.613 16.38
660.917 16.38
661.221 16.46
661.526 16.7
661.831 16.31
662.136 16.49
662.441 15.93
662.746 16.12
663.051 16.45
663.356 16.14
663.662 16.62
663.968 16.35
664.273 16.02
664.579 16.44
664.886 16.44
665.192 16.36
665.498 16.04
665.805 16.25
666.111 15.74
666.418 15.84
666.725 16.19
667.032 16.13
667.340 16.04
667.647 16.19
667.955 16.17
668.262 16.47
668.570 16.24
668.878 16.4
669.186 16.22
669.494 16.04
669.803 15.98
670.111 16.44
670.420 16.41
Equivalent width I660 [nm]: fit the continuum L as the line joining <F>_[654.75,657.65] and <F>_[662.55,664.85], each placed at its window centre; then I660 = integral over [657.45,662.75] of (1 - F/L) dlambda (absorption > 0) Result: -0.220 nm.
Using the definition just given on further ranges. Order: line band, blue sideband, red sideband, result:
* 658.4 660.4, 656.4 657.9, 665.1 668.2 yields -0.090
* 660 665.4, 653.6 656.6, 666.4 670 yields -0.178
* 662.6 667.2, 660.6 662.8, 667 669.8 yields 0.020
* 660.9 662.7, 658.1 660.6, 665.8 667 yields -0.016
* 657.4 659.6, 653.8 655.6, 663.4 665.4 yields -0.014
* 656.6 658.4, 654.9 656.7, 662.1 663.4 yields -0.114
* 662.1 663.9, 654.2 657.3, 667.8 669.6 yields -0.056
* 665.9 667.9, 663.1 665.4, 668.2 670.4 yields 0.032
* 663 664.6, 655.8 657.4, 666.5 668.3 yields -0.081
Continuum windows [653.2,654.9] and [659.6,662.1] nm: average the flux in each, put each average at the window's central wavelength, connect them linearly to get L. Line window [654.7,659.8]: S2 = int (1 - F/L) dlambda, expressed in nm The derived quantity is 0.24 nm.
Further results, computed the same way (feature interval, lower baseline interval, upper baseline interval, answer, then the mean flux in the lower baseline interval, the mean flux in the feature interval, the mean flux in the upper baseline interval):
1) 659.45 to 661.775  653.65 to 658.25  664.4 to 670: -0.08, 15.6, 16.4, 16.2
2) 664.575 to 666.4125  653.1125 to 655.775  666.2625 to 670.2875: 0.00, 16.3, 16.2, 16.2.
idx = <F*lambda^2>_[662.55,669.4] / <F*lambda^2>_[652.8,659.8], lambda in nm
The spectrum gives 1.1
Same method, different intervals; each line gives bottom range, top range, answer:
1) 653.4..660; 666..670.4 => 1.06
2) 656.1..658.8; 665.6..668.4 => 1.07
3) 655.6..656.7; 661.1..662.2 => 1.22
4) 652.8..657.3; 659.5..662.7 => 1.07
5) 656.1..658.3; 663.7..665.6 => 1.09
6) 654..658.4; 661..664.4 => 1.07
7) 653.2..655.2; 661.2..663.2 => 1.03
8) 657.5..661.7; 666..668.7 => 1.01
